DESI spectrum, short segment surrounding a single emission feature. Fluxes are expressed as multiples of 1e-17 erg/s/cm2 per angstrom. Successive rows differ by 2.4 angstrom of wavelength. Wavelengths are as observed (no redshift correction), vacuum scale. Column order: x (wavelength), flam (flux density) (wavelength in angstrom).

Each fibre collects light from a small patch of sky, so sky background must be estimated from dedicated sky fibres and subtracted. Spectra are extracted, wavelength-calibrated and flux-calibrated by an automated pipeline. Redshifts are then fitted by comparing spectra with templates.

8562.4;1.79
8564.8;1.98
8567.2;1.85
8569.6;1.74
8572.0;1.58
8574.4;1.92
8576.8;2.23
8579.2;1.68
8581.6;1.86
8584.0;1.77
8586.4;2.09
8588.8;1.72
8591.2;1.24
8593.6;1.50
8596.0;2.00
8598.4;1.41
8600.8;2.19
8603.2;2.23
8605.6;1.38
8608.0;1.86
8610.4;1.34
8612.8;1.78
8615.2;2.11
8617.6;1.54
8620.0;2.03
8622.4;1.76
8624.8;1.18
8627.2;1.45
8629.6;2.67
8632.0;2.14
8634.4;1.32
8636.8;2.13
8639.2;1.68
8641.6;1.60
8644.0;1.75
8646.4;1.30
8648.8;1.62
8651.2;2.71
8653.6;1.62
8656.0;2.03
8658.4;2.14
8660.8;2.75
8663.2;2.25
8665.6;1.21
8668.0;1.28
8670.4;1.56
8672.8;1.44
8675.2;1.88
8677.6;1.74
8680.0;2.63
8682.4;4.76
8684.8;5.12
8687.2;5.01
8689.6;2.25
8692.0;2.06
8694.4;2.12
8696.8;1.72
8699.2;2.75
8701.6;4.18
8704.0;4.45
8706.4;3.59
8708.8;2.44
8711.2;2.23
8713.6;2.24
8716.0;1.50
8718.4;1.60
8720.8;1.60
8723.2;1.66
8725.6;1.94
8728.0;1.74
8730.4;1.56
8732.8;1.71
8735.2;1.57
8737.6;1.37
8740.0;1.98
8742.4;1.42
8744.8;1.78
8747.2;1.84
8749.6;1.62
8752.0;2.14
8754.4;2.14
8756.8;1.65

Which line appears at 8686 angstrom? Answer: [S II] 6716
